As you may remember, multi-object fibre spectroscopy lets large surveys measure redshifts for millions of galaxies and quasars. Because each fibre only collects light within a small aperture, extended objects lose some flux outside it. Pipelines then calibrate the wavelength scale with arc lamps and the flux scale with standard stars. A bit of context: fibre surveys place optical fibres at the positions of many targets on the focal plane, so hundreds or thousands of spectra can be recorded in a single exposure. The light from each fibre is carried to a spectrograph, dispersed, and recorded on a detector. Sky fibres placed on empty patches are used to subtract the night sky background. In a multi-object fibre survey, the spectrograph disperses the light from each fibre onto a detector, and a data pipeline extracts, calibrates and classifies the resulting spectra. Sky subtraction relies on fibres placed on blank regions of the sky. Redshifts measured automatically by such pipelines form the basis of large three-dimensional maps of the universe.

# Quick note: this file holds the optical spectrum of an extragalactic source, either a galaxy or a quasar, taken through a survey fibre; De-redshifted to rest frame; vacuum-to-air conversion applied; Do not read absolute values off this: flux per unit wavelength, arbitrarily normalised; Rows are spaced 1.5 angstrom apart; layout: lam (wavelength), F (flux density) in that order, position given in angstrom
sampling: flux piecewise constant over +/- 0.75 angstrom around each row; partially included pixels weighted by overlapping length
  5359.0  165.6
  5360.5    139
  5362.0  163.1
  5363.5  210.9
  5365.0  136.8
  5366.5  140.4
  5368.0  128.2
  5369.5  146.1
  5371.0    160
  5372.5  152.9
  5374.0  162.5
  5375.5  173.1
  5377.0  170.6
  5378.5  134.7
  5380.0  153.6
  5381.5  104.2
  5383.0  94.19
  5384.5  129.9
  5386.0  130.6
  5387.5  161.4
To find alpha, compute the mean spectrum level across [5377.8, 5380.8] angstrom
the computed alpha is 144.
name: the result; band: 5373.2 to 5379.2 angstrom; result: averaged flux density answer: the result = 160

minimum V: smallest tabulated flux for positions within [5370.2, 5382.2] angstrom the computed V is 104.2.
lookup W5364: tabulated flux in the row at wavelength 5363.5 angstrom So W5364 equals 210.9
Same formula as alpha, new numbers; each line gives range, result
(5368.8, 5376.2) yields 159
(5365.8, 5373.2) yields 146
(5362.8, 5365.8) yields 173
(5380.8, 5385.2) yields 109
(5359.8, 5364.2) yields 171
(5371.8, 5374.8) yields 158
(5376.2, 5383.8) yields 132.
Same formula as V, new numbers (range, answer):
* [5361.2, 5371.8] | 128.2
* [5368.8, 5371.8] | 146.1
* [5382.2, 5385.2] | 94.19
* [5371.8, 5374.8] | 152.9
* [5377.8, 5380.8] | 134.7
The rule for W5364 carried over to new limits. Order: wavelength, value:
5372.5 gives 152.9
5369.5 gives 146.1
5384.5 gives 129.9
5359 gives 165.6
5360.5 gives 139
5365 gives 136.8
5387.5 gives 161.4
